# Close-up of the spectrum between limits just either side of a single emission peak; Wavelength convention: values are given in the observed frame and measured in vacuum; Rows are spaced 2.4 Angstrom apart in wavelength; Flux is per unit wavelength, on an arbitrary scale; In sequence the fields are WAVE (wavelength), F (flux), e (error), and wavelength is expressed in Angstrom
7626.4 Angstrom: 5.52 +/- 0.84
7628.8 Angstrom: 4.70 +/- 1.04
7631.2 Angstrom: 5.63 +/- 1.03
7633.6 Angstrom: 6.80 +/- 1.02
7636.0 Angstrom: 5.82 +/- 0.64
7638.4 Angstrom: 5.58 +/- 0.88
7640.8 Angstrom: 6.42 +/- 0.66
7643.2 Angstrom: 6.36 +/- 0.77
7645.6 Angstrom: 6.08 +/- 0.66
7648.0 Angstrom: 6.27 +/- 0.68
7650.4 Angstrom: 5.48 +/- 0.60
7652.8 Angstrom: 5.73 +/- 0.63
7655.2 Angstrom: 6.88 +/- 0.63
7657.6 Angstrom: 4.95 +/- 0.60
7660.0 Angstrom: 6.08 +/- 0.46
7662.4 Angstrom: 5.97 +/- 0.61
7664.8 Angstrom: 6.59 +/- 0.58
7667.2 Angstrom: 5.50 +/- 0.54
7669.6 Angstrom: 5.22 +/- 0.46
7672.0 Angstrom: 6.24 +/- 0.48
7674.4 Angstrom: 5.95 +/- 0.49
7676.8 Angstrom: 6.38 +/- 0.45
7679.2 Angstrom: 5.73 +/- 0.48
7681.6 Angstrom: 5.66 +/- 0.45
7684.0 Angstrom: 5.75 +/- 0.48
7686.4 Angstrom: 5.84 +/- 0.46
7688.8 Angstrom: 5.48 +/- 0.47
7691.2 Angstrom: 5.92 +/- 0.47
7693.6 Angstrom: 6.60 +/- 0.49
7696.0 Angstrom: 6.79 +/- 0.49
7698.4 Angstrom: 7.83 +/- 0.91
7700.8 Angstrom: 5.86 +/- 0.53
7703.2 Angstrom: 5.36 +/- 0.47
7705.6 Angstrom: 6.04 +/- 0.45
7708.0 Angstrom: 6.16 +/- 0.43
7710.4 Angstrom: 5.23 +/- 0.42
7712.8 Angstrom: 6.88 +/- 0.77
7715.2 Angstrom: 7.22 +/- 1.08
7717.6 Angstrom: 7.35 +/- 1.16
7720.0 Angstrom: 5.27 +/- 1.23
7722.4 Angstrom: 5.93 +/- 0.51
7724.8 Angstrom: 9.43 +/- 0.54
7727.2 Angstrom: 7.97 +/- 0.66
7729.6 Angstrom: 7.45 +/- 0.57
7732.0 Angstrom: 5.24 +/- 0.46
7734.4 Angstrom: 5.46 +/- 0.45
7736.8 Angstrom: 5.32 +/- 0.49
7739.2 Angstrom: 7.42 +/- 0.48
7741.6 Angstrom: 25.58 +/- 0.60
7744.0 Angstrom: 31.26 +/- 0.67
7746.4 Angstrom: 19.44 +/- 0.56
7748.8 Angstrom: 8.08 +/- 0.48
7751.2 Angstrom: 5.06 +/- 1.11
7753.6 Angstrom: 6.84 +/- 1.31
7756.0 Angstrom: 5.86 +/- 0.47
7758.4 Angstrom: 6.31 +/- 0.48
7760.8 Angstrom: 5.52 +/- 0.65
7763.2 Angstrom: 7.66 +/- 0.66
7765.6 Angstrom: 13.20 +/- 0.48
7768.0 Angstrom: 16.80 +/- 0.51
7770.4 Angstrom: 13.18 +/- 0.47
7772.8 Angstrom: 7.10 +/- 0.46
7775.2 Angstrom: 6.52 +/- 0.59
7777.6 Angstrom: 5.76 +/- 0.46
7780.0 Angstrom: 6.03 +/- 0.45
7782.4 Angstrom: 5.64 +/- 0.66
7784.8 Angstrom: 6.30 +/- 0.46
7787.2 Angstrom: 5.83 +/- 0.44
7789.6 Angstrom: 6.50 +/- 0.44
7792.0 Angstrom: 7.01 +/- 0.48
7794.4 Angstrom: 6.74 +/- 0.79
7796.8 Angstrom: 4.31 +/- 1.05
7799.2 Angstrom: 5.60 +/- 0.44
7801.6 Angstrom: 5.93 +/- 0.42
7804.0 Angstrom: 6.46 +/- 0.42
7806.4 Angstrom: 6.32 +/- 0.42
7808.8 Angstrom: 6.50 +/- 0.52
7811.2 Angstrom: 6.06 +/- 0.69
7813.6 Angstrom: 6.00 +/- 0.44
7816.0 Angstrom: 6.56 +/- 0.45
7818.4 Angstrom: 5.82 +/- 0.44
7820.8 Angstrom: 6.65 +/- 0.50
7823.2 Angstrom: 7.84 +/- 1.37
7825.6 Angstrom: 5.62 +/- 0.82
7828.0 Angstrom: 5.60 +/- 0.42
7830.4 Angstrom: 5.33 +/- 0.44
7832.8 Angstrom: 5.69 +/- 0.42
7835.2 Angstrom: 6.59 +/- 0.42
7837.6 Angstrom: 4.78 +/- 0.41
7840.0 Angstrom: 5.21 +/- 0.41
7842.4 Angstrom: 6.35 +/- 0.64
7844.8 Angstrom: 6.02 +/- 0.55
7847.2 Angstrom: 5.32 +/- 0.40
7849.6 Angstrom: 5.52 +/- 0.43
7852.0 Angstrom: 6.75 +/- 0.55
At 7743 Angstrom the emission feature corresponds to H-alpha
